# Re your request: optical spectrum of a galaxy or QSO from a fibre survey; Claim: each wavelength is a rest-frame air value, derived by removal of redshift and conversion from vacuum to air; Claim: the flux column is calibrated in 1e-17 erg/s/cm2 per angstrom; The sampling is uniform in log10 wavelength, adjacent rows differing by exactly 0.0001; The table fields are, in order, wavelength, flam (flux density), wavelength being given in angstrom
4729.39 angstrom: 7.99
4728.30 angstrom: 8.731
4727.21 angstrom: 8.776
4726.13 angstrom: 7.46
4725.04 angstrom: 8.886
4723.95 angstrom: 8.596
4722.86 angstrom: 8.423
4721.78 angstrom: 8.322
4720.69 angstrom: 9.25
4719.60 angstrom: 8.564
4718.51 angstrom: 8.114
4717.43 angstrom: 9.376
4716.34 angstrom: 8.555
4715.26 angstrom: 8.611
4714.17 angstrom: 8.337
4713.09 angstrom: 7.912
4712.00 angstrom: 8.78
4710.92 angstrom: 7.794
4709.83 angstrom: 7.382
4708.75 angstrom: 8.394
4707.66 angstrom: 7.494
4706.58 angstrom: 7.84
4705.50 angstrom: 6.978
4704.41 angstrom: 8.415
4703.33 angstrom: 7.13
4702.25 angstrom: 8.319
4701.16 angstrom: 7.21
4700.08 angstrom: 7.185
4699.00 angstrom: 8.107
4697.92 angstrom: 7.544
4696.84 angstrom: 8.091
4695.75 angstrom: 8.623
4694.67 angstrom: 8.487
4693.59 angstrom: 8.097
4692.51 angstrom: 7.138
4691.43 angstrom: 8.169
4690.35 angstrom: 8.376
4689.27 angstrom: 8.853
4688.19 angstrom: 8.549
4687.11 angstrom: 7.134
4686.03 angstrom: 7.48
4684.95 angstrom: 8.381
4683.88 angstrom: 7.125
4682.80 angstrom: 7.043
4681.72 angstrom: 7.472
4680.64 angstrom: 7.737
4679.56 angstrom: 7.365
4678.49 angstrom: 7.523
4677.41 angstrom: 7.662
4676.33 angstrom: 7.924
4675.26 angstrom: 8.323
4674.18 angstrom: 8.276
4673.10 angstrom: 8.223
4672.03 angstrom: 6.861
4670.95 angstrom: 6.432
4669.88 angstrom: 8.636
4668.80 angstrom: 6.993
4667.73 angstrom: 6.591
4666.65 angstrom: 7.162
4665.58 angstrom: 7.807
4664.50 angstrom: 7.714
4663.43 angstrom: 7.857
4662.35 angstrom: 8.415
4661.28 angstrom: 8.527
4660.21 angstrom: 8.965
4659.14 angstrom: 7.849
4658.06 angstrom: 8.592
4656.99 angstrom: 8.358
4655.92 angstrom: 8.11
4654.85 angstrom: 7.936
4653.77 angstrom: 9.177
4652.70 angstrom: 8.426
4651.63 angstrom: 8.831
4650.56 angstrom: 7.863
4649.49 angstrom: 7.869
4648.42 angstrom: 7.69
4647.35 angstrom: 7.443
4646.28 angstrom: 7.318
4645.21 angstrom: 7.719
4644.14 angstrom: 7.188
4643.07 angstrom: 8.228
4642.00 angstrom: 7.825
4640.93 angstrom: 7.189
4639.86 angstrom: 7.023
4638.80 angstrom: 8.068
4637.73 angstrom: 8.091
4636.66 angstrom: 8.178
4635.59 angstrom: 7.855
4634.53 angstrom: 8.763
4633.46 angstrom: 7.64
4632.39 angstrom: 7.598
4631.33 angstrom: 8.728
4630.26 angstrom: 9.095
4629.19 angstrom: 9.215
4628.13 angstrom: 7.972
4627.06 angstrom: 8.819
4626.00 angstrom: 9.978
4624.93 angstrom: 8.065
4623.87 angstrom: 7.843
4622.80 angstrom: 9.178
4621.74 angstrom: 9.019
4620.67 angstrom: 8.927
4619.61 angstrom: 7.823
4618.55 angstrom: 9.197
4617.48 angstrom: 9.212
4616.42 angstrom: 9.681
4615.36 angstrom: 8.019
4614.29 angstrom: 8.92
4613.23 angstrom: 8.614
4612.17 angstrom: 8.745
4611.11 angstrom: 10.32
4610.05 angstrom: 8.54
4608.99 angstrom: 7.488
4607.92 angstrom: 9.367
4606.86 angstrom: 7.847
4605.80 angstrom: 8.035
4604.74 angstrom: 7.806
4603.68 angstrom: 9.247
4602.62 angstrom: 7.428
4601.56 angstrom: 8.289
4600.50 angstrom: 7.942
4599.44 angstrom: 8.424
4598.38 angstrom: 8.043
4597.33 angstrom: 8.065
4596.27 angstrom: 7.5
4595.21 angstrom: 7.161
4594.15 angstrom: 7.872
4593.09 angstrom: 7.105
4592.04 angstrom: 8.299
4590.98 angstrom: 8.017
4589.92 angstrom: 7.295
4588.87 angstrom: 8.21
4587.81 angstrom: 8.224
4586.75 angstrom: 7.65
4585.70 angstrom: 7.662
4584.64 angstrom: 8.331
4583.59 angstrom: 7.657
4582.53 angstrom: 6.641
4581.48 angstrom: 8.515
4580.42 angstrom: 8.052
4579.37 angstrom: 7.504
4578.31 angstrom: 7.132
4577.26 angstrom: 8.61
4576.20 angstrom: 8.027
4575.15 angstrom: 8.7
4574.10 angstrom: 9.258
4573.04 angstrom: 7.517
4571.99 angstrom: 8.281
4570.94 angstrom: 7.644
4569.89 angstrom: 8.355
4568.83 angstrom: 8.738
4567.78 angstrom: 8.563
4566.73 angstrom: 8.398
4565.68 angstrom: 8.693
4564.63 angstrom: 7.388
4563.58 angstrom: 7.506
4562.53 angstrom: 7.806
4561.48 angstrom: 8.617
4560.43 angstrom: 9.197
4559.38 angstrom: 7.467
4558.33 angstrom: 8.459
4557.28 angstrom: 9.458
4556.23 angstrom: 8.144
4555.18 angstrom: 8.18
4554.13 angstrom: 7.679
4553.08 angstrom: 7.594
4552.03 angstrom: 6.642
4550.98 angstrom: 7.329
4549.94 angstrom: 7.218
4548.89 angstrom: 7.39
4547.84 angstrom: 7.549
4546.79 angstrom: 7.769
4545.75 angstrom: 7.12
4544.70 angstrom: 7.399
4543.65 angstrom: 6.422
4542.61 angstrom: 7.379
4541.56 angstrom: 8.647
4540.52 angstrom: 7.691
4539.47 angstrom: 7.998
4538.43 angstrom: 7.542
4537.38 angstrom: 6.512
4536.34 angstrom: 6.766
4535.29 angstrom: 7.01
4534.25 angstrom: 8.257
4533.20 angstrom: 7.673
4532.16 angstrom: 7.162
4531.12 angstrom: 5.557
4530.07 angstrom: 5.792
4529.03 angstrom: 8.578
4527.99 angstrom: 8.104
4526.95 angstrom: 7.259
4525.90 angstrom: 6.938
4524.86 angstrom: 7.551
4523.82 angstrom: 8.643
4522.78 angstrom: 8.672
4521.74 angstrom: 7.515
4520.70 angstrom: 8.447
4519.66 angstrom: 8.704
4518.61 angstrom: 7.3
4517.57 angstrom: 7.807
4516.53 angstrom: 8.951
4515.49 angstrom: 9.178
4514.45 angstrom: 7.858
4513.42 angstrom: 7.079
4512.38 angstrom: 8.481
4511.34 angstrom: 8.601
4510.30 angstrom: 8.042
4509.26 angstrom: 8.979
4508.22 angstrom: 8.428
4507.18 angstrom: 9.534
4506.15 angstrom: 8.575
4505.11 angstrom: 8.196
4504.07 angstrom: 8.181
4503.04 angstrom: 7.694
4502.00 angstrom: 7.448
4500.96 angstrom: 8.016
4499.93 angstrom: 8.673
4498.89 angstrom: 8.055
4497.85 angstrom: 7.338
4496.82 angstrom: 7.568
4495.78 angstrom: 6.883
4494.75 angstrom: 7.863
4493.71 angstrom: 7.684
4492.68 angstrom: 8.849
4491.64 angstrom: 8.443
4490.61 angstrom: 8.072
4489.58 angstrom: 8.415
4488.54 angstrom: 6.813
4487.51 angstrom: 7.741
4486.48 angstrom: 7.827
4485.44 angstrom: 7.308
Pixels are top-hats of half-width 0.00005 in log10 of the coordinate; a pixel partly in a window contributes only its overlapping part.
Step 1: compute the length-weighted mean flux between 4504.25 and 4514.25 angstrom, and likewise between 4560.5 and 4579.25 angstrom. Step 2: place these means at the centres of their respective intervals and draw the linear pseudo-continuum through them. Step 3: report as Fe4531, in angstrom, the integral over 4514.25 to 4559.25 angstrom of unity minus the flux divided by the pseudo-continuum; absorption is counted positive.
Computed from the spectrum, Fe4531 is 3.5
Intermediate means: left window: 8.41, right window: 8.2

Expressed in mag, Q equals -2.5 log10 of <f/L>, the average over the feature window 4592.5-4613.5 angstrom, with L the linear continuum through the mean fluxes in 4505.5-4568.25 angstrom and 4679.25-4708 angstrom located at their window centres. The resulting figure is -0.049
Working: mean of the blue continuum 7.85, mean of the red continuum 7.8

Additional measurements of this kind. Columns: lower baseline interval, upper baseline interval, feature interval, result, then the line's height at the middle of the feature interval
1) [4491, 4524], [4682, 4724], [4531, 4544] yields 0.11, 8.15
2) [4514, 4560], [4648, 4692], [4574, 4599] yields -0.02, 7.76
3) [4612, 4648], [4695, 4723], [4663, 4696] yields 0.06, 8.19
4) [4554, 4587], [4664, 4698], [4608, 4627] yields -0.11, 7.97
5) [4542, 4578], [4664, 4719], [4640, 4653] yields 0.02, 7.88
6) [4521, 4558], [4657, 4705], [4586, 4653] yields -0.07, 7.7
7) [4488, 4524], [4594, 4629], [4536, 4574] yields 0.06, 8.3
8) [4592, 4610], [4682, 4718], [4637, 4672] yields 0.02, 7.98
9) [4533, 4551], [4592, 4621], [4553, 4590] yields -0.04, 7.85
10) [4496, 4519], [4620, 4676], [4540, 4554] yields 0.10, 8.15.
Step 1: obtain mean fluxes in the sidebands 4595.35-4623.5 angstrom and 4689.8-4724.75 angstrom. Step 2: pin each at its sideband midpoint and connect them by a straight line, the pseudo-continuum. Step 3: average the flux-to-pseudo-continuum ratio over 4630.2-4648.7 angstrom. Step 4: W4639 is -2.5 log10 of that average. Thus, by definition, 0.07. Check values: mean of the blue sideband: 8.5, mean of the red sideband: 8.12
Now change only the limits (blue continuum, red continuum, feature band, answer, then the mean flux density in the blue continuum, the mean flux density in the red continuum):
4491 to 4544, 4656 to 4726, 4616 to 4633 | -0.11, 7.86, 7.97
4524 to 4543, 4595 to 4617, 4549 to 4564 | -0.03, 7.38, 8.38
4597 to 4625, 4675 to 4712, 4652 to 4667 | -0.02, 8.53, 7.82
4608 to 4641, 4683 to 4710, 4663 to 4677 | 0.07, 8.54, 7.86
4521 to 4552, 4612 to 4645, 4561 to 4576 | -0.07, 7.42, 8.4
